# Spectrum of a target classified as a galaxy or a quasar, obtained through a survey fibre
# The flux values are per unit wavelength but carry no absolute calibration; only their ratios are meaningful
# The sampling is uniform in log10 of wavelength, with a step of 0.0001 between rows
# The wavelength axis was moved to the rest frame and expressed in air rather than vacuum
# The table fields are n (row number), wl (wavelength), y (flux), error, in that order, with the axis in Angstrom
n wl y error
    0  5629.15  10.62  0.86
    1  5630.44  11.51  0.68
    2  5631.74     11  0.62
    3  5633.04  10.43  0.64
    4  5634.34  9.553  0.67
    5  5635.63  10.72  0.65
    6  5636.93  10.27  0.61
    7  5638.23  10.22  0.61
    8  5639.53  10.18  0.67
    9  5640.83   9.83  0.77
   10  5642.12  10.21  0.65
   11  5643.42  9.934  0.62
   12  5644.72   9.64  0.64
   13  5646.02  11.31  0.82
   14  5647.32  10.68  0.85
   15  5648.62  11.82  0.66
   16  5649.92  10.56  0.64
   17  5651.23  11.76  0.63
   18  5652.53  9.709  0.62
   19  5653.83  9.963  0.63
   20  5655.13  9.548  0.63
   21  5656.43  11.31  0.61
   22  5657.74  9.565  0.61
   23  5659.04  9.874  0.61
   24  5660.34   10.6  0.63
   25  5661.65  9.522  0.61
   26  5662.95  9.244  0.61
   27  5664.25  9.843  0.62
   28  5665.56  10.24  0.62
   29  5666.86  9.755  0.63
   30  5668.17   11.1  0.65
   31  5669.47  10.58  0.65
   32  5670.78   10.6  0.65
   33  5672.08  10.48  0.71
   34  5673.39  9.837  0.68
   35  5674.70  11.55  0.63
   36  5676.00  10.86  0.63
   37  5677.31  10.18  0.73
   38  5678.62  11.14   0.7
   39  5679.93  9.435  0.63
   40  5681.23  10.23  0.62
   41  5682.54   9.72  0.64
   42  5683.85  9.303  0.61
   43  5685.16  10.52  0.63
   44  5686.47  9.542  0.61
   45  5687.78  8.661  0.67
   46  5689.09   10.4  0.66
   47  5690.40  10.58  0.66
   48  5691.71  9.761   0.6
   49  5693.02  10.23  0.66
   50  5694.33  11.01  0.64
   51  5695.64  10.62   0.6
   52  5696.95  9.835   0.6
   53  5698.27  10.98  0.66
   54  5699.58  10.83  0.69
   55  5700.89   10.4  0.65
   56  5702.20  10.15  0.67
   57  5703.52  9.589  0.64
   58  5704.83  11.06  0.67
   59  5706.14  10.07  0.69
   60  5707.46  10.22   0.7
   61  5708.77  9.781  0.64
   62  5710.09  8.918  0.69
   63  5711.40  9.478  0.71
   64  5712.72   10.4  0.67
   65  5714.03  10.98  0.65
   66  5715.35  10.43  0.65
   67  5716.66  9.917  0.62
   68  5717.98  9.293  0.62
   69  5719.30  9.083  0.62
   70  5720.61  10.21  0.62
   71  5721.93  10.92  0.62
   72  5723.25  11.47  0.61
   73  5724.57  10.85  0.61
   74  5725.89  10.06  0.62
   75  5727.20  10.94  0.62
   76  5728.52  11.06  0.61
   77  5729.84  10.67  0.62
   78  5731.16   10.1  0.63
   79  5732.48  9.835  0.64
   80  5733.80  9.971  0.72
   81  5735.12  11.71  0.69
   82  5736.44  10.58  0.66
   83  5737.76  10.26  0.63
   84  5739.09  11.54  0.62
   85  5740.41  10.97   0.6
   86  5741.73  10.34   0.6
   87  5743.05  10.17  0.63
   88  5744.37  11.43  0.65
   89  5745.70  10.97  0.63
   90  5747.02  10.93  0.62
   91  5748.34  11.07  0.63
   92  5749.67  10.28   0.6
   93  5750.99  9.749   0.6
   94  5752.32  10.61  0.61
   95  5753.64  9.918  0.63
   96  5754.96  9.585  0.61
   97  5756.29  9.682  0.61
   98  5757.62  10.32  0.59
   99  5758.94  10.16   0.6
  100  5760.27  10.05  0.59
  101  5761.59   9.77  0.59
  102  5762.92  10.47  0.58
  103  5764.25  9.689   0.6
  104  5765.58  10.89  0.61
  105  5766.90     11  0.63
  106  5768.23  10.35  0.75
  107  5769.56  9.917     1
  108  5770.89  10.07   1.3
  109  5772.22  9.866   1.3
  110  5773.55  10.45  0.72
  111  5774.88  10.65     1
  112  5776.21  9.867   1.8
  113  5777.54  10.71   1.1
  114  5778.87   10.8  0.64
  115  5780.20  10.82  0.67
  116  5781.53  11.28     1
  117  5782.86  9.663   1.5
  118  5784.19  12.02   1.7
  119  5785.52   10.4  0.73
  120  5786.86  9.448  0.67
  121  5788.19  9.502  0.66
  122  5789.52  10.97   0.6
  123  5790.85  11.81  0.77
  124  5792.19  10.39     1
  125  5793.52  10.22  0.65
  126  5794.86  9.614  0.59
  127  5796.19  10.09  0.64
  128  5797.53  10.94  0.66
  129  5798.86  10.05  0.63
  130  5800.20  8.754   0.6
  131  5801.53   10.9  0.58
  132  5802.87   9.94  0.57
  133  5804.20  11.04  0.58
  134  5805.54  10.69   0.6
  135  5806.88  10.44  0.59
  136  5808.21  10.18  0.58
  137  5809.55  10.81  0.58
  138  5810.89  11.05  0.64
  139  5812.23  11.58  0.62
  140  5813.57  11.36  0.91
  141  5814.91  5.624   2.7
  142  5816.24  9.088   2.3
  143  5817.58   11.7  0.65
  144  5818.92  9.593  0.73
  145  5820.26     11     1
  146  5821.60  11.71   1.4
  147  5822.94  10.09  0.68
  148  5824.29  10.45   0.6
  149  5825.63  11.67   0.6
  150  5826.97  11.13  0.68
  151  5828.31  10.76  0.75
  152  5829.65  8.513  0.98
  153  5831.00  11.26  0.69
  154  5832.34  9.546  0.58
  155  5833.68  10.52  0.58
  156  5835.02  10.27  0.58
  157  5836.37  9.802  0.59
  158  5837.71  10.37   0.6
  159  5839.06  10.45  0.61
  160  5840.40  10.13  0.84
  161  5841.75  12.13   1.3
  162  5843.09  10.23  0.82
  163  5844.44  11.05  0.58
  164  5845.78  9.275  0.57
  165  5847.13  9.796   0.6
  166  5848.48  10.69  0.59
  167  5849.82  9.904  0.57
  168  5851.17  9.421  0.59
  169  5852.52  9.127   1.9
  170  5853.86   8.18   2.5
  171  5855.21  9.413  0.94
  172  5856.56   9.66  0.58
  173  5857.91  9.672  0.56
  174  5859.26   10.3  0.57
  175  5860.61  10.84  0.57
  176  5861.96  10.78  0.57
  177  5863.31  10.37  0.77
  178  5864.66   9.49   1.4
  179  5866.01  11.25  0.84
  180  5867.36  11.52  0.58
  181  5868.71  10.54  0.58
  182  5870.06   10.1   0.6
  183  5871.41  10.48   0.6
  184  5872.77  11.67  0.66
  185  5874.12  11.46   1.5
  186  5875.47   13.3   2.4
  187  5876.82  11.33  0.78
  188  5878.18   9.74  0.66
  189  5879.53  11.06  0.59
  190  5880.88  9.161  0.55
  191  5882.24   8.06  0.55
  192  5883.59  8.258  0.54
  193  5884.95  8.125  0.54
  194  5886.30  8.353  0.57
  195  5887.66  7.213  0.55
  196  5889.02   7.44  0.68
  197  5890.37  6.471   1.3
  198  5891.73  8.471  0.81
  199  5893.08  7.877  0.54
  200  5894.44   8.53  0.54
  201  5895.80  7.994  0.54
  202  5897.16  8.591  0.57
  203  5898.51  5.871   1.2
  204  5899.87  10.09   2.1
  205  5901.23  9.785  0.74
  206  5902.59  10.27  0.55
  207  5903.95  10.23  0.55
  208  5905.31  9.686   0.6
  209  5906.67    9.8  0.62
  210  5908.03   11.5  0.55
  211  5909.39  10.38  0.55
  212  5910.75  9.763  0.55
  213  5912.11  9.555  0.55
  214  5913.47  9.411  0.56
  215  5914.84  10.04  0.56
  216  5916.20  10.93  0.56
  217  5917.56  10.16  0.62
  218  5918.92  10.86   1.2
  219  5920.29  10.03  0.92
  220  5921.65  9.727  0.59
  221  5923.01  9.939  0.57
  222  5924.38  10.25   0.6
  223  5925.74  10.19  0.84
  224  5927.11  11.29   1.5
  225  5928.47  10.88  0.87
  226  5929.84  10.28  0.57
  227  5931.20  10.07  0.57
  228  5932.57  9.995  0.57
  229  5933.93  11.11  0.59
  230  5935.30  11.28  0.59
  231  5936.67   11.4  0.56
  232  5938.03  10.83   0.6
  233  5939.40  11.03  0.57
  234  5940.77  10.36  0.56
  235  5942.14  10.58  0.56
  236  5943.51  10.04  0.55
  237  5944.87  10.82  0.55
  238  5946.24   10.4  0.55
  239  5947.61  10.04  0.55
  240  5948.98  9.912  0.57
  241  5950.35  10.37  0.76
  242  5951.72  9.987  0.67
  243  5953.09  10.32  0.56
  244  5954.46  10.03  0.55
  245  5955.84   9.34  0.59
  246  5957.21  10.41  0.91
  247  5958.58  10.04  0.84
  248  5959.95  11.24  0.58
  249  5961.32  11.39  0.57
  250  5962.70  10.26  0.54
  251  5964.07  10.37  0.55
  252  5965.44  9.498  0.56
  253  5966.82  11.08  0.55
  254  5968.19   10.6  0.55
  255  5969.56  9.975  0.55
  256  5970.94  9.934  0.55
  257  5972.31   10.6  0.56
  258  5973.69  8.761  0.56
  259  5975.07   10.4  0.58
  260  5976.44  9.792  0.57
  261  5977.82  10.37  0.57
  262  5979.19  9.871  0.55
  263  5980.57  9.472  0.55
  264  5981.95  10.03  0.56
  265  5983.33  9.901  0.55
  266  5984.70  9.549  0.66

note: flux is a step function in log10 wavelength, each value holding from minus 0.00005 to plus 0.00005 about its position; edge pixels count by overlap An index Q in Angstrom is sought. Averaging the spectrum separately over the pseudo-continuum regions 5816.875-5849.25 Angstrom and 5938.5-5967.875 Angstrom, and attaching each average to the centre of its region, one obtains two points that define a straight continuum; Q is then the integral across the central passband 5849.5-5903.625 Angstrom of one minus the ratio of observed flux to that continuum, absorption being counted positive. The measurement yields 4.9 Angstrom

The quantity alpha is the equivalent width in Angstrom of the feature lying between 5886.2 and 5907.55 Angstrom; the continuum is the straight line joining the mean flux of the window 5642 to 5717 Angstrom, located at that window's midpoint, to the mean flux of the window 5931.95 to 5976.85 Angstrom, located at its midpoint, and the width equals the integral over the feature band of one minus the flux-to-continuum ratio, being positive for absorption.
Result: 3.7 Angstrom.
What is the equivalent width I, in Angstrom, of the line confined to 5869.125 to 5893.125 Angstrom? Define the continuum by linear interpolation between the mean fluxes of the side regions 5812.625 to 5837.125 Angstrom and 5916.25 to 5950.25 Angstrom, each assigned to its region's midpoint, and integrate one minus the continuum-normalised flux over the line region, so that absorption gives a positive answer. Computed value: 2.20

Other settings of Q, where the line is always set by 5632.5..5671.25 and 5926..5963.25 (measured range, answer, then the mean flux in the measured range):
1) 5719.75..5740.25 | -0.6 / 10.7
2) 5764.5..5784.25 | -0.2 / 10.5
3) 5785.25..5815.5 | 0.4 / 10.3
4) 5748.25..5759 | 0.3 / 10.1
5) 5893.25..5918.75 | 2.2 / 9.58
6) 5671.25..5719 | 0.7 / 10.2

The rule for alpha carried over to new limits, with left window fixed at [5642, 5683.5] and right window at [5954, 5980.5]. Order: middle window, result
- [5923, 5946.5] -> -0.95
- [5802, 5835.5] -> -0.47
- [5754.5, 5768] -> 0.14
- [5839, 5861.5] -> 0.51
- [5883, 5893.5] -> 2.52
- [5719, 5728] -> -0.23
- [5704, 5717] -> 0.23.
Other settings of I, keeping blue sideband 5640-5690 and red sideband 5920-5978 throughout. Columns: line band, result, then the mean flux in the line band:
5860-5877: -1.1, 11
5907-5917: 0.1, 10.2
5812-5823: 0.2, 10.2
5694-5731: -0.2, 10.3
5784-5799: -0.2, 10.4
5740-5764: -0.2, 10.3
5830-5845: -0.2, 10.5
